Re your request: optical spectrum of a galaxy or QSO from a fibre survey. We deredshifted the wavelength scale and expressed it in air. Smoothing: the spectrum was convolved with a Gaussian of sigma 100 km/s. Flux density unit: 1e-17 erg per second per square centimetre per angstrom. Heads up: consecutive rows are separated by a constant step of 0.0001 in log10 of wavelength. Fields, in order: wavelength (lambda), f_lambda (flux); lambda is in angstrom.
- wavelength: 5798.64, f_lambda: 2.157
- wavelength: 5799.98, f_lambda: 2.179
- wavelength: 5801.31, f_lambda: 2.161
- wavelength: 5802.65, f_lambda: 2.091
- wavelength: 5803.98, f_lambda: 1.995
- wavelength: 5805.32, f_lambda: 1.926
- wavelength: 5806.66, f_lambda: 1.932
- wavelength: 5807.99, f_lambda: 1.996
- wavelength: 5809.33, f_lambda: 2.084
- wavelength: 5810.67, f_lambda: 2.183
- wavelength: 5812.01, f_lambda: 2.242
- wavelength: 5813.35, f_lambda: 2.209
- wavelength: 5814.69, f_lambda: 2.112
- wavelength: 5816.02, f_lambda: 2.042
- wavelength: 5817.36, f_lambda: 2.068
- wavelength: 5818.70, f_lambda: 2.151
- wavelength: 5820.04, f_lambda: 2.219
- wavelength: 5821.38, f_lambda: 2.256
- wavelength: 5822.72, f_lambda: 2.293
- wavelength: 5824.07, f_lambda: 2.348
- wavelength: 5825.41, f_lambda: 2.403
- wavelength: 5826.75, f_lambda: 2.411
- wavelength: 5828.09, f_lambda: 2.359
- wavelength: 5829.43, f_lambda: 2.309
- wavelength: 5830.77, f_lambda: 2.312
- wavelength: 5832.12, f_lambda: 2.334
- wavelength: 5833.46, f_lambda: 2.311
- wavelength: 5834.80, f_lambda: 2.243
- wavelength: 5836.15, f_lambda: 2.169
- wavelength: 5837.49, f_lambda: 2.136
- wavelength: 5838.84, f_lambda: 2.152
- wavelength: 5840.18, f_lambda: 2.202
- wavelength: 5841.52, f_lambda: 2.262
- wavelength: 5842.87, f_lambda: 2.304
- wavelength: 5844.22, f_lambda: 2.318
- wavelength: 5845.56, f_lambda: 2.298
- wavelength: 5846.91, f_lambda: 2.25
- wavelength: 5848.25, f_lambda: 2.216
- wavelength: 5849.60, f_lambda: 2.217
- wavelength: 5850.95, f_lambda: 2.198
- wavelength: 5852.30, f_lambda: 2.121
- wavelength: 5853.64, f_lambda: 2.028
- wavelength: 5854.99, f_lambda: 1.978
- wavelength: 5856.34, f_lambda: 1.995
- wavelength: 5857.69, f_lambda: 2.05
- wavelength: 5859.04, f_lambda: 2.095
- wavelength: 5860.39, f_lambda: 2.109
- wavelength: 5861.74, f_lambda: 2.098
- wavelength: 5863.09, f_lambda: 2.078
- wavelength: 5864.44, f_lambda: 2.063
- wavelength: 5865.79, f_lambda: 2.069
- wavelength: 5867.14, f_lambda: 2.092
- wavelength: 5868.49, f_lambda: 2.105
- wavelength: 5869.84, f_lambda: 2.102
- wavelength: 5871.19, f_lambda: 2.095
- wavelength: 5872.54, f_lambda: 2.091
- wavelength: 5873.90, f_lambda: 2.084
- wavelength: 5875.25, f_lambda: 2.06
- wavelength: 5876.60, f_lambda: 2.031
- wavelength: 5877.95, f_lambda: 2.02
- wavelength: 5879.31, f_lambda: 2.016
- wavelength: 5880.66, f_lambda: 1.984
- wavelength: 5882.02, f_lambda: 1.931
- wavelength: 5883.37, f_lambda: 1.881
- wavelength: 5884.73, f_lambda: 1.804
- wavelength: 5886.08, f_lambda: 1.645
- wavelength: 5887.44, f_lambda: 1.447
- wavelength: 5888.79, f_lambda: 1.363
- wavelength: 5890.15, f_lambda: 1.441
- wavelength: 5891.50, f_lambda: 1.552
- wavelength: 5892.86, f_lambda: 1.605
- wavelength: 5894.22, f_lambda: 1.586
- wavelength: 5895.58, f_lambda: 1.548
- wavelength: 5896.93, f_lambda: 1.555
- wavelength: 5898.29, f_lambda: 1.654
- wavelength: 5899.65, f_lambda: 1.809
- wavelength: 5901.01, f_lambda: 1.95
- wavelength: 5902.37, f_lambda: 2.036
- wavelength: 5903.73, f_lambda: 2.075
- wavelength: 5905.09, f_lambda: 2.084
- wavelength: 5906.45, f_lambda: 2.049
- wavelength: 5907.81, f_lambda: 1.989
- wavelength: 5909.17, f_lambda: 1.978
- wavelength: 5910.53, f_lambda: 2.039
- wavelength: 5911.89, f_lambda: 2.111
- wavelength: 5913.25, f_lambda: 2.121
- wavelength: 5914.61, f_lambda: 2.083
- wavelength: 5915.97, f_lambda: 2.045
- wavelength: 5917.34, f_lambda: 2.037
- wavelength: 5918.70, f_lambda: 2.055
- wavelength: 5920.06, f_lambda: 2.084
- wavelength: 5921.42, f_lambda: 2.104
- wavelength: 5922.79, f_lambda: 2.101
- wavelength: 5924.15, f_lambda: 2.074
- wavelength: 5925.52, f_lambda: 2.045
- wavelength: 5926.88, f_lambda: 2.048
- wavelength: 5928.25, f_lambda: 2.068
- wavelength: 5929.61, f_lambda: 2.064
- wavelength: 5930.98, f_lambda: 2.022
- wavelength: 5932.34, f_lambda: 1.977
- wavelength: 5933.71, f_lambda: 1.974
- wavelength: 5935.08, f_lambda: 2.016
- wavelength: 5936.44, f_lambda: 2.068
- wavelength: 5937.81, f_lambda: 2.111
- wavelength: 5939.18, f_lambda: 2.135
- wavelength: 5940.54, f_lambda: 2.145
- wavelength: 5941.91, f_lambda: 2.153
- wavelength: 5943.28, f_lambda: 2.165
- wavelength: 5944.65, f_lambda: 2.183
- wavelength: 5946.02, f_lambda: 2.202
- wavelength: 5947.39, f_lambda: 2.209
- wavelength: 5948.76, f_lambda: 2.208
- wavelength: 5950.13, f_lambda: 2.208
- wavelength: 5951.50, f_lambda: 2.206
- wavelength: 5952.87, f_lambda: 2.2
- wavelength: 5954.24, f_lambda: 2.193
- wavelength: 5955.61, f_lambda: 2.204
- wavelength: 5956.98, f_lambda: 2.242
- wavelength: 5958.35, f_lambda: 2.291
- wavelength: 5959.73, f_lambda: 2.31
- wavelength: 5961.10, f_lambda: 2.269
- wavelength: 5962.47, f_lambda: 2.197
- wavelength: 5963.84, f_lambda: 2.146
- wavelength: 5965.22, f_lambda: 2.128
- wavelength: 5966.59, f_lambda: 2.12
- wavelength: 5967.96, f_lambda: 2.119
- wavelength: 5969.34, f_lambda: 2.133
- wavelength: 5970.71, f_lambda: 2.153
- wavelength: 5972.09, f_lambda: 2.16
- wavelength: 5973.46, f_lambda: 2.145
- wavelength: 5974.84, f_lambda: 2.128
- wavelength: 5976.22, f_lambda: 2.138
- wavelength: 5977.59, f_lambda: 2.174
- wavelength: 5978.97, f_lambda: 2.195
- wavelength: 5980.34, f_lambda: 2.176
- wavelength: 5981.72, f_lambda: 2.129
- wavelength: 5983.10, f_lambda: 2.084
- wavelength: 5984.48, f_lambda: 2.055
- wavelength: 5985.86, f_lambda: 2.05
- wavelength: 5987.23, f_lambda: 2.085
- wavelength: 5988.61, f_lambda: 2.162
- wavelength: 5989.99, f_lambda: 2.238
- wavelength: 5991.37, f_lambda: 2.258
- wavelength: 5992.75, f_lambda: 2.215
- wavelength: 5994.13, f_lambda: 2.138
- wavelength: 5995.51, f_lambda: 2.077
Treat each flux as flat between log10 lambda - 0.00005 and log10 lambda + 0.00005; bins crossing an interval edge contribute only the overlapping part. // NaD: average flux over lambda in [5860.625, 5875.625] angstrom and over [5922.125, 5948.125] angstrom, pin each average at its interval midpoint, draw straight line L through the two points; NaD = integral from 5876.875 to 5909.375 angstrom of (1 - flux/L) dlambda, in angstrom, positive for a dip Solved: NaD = 4.6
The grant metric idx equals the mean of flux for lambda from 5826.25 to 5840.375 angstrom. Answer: 2.27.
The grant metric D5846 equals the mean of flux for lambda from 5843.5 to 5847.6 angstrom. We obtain 2.29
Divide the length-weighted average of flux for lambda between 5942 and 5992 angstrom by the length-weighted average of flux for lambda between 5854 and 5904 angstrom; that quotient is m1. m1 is 1.1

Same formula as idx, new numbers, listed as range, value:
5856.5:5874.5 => 2.08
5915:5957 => 2.11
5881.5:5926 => 1.87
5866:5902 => 1.83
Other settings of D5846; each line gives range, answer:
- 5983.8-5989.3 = 2.09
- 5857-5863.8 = 2.08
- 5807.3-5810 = 2.04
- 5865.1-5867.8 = 2.08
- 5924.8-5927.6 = 2.04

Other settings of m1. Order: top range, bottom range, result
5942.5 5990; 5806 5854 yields 0.98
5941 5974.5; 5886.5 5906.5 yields 1.28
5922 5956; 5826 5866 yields 0.97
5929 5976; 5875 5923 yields 1.14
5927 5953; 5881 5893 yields 1.29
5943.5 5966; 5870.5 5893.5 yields 1.21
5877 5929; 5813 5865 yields 0.86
